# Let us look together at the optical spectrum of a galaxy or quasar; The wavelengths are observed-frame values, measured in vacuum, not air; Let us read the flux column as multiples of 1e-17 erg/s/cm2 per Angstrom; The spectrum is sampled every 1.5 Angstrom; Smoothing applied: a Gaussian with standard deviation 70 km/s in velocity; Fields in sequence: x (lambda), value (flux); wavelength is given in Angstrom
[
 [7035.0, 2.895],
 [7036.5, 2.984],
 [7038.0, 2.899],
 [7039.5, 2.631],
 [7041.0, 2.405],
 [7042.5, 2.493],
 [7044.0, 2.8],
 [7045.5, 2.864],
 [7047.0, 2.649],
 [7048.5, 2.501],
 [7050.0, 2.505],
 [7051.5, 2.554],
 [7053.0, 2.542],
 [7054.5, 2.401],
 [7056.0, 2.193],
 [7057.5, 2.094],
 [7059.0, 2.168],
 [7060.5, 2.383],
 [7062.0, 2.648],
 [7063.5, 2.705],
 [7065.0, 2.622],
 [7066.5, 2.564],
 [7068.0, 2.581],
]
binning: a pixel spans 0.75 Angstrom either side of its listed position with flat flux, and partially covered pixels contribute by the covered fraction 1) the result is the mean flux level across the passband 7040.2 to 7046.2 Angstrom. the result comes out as 2.64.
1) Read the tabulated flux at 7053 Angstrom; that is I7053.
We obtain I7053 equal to 2.542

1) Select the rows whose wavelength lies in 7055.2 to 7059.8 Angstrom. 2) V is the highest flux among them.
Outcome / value 2.193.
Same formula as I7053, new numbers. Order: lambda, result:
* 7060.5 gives 2.383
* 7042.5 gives 2.493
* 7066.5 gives 2.564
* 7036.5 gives 2.984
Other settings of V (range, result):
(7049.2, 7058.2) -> 2.554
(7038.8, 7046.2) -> 2.864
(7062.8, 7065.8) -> 2.705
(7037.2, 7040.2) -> 2.899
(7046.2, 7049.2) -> 2.649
